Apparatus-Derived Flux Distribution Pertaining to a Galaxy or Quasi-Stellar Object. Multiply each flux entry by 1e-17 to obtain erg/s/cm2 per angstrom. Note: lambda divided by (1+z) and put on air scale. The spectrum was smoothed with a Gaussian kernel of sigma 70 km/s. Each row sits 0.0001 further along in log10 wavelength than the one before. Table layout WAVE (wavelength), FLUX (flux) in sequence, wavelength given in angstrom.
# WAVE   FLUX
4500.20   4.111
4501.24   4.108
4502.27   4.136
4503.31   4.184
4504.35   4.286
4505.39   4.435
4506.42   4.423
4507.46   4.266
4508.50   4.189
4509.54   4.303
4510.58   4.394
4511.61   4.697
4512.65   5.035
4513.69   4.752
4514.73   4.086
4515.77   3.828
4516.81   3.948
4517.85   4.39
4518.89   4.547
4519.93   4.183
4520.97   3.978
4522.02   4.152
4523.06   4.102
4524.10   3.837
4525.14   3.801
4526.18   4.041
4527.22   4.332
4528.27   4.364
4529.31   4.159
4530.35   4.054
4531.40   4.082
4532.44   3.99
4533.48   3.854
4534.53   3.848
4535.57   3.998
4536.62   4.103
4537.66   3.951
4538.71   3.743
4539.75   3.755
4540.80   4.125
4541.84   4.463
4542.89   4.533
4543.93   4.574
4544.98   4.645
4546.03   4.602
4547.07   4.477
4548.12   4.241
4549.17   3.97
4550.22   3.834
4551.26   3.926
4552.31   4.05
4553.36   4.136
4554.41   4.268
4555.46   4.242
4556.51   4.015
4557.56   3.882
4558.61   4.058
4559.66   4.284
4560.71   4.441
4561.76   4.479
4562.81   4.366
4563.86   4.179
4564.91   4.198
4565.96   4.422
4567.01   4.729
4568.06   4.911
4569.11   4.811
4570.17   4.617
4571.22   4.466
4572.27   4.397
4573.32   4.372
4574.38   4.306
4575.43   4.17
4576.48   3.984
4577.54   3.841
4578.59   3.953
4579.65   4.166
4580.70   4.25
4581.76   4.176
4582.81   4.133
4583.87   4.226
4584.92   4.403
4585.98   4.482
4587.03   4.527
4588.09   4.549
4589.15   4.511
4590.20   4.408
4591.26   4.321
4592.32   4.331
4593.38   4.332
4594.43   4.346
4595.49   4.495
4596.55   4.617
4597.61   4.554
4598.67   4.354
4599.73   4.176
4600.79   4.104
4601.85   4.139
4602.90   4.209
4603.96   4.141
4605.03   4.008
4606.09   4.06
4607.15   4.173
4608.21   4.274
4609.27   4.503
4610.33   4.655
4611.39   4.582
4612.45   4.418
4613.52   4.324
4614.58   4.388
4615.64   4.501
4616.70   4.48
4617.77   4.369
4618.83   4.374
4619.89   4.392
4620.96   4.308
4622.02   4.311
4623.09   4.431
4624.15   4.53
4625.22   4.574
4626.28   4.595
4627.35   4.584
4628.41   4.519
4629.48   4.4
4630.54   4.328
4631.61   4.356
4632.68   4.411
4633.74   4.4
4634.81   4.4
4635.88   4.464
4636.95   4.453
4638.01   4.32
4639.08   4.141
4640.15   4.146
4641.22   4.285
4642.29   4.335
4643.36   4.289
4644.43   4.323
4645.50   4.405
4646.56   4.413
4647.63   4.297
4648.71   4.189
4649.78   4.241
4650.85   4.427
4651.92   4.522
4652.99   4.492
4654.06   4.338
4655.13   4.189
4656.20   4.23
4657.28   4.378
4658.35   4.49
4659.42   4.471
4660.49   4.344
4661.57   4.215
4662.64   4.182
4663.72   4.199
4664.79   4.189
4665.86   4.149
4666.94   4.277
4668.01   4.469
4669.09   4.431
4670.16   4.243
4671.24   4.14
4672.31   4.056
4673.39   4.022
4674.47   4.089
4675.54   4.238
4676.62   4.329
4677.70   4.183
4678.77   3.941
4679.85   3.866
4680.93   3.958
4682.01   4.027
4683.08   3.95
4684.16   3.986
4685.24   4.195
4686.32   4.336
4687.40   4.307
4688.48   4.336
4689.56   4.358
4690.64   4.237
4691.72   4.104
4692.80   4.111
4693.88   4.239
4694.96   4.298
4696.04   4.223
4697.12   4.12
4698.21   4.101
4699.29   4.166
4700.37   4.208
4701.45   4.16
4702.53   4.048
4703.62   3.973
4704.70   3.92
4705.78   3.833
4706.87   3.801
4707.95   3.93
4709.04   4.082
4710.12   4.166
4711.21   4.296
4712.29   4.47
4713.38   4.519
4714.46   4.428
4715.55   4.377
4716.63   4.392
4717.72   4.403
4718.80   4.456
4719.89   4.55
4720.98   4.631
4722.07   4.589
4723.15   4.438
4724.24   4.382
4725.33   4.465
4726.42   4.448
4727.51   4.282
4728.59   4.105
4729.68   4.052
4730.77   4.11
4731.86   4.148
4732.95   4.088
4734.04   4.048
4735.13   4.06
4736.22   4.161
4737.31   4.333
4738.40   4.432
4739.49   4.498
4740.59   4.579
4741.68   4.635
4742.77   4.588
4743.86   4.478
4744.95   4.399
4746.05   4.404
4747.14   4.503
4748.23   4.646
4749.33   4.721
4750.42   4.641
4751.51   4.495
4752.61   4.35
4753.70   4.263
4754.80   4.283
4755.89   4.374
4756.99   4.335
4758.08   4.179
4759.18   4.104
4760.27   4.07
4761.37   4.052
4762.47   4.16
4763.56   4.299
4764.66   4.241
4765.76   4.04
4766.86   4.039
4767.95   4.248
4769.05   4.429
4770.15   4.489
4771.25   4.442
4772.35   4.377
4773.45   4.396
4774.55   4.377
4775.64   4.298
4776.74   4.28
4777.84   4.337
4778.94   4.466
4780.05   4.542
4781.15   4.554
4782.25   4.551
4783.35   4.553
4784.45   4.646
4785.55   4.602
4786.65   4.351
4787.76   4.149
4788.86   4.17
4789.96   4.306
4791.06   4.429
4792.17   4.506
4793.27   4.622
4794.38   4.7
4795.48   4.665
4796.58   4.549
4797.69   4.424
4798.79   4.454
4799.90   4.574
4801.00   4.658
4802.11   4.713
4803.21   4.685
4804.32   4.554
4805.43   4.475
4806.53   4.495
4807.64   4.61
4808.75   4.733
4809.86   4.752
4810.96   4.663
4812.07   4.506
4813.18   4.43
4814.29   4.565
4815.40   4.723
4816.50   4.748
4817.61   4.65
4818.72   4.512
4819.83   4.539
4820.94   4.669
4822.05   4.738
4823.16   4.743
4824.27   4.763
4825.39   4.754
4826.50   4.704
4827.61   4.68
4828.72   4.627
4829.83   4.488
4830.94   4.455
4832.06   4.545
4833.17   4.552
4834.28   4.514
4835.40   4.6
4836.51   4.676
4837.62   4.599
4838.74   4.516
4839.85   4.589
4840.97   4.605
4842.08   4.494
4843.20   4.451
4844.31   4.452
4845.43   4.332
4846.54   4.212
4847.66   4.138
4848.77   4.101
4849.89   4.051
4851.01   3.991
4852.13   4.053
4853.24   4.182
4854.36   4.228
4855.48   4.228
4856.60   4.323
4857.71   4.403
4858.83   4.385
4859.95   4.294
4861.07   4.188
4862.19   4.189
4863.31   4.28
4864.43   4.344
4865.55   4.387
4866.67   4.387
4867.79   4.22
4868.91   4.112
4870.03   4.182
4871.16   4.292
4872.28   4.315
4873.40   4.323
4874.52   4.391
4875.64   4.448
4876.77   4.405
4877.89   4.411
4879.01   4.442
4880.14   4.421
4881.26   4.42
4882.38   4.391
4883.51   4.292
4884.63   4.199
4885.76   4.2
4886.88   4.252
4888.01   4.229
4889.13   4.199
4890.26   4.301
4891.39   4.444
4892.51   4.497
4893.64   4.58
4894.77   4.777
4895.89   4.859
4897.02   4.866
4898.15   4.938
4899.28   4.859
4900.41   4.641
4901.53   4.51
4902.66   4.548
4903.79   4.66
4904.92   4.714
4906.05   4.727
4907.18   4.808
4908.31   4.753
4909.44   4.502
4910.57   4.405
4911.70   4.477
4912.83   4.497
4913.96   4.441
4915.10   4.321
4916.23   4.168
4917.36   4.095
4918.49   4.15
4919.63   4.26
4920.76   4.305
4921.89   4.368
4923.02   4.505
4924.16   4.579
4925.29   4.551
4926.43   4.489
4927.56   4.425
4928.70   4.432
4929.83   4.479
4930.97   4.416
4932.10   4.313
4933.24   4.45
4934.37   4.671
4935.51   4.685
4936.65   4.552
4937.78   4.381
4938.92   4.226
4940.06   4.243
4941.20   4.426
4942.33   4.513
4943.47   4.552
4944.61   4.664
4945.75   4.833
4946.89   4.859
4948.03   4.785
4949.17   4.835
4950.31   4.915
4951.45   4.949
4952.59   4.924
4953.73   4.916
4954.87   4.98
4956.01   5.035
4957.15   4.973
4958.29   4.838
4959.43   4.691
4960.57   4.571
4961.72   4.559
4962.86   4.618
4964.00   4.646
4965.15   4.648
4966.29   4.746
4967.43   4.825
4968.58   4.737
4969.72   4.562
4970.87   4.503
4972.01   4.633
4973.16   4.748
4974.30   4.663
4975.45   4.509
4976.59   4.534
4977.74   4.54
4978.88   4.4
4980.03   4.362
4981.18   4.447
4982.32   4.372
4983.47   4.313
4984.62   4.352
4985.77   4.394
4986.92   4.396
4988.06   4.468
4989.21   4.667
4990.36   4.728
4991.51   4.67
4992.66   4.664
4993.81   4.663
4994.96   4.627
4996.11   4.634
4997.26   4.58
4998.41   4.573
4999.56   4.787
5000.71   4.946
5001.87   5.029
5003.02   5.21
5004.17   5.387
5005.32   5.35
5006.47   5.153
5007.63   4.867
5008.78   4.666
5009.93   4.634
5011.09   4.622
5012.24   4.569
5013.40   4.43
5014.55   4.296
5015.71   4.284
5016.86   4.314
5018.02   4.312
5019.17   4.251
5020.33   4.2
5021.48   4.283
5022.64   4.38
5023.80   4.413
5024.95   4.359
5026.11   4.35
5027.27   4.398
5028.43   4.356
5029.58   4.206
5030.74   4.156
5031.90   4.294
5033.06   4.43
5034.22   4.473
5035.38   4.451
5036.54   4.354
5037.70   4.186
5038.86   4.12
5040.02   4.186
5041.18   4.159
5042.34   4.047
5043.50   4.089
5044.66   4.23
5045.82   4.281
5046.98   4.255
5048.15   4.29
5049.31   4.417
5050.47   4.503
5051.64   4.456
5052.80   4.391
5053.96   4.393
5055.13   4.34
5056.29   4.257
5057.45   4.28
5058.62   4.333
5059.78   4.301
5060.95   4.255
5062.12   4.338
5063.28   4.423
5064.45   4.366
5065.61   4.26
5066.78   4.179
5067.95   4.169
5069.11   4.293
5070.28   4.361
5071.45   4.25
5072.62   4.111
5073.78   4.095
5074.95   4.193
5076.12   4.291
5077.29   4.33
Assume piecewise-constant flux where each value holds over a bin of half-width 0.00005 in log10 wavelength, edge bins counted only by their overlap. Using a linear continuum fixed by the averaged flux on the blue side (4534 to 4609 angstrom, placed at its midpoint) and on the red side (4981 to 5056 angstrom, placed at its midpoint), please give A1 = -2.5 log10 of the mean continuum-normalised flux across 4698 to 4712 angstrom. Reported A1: 0.07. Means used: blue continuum 4.27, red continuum 4.48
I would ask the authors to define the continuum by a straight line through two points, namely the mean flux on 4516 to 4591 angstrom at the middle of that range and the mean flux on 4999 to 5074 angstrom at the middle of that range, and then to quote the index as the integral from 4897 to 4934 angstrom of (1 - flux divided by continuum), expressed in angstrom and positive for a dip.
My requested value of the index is -1.13 angstrom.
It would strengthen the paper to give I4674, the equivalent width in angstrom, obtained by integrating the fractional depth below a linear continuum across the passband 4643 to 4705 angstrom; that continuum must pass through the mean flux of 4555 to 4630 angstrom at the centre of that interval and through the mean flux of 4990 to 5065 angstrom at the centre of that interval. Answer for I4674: 2.17 angstrom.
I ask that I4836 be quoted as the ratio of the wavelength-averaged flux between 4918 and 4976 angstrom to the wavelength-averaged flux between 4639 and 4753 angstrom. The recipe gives 1.1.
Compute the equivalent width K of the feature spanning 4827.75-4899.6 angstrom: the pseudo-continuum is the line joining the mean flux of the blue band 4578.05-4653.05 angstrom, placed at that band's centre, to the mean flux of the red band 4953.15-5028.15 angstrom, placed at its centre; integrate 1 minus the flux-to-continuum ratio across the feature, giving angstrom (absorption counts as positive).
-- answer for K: 2.2 angstrom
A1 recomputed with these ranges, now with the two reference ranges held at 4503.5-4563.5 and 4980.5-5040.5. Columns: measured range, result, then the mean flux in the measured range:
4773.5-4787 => -0.02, 4.46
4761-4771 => 0.03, 4.23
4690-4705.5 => 0.05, 4.13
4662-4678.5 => 0.02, 4.21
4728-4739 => 0.05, 4.16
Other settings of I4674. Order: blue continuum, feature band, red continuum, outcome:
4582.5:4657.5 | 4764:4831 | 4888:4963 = -0.4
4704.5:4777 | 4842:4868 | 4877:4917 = 1.1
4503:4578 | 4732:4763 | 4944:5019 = 0.7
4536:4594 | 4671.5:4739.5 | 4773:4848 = 3.4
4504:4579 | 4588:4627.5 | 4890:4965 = -0.7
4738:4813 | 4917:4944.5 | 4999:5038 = 0.5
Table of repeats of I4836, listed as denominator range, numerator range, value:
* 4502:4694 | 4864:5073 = 1.05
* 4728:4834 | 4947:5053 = 1.02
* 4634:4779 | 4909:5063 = 1.05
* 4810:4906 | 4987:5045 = 1.01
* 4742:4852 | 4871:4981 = 1.02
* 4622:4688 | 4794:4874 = 1.04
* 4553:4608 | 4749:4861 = 1.03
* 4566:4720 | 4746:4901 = 1.03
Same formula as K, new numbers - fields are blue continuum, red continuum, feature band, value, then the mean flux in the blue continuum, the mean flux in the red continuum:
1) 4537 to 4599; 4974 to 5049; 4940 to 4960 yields -1.5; 4.3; 4.48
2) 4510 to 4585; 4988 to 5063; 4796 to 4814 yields -0.9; 4.23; 4.47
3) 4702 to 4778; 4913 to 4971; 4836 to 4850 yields 0.1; 4.31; 4.58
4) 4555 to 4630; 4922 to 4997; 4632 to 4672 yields 0.6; 4.35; 4.6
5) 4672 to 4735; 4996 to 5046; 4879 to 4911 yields -1.2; 4.2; 4.48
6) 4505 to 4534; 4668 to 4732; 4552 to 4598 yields -1.2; 4.22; 4.21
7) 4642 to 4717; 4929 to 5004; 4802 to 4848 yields -1.5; 4.22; 4.64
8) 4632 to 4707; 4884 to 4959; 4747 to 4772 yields 0.1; 4.22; 4.56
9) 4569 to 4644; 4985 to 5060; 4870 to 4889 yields 0.4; 4.35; 4.47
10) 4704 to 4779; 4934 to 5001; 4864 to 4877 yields 0.5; 4.32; 4.63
